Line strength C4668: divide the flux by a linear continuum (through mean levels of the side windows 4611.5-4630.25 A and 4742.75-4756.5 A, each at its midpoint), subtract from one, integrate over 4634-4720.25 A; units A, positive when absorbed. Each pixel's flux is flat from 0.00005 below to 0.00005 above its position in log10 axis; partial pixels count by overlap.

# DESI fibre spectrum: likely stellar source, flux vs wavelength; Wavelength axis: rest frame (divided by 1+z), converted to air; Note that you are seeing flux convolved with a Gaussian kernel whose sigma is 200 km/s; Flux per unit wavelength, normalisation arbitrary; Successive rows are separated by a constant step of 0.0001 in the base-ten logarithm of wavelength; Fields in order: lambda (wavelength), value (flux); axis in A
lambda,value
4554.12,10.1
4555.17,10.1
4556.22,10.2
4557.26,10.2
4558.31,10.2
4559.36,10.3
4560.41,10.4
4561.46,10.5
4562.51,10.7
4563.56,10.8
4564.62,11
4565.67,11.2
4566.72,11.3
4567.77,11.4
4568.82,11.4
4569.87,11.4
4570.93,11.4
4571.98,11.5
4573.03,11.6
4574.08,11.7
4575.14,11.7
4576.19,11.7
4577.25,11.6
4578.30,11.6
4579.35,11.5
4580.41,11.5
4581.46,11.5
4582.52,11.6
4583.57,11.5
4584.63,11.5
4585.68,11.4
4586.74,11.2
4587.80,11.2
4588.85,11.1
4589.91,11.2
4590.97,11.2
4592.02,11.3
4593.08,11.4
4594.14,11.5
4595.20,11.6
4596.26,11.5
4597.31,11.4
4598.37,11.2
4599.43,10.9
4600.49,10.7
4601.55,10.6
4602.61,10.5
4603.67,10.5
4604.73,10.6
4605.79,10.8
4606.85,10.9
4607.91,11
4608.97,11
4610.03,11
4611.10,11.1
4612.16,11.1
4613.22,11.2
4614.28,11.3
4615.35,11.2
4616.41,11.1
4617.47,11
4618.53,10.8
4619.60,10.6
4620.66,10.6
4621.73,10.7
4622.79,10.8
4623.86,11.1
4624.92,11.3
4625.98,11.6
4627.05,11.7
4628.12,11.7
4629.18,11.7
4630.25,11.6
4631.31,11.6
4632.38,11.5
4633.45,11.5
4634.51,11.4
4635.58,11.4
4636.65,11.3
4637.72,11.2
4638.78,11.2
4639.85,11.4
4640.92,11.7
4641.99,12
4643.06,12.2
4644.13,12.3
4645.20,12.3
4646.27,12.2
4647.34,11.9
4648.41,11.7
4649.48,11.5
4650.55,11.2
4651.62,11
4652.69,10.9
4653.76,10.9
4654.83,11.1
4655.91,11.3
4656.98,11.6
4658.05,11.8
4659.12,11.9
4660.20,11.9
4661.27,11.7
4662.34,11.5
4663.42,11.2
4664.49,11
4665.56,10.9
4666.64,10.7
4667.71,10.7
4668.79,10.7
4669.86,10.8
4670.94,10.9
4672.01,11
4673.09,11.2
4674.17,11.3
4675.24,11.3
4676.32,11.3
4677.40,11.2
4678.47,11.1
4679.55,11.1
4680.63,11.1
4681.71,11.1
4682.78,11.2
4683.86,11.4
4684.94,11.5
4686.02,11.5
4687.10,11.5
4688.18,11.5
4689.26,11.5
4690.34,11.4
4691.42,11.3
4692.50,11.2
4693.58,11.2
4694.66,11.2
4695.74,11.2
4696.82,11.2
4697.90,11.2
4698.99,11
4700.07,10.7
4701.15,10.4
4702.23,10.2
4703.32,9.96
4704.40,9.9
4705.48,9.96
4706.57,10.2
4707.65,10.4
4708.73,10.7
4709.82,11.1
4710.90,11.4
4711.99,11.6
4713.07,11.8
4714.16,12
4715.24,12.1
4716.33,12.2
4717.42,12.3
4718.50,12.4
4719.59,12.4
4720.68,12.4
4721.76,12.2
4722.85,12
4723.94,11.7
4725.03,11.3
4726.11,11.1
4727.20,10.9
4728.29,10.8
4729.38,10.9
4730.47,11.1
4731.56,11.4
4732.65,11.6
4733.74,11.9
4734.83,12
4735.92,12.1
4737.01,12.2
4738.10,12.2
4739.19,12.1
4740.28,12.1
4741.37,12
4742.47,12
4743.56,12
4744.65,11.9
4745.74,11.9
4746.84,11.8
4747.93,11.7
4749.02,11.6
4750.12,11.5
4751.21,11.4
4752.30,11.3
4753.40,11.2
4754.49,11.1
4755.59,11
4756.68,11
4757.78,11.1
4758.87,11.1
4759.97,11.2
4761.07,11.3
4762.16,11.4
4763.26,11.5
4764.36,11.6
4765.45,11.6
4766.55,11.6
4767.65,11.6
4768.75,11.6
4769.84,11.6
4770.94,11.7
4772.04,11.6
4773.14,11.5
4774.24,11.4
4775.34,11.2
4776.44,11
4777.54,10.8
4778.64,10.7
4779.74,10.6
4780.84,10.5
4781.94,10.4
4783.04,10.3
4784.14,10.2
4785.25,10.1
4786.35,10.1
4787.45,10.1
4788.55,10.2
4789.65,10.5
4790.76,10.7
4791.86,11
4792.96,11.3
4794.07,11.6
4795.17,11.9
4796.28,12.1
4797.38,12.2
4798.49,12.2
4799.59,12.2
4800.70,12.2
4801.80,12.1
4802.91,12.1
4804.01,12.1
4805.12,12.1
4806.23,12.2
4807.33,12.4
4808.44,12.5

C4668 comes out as 0.2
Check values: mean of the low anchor 11.2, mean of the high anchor 11.5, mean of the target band 11.3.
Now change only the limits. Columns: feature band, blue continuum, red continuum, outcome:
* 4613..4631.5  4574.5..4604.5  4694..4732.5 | 0.1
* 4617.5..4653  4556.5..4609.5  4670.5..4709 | -1.2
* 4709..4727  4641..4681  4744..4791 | -1.0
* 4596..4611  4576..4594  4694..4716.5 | 0.6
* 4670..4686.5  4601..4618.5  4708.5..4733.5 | 0.2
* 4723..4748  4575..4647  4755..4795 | -1.3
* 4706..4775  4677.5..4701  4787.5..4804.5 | -1.1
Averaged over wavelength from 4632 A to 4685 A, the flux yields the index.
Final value 11.4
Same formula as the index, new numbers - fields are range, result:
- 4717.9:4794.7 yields 11.4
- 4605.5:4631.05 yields 11.1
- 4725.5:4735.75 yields 11.3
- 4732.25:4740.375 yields 12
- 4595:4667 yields 11.3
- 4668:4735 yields 11.3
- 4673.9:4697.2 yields 11.3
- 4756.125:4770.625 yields 11.4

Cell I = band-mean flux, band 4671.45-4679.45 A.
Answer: 11.2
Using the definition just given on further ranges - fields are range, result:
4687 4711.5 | 10.9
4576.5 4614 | 11.2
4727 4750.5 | 11.7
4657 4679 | 11.2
